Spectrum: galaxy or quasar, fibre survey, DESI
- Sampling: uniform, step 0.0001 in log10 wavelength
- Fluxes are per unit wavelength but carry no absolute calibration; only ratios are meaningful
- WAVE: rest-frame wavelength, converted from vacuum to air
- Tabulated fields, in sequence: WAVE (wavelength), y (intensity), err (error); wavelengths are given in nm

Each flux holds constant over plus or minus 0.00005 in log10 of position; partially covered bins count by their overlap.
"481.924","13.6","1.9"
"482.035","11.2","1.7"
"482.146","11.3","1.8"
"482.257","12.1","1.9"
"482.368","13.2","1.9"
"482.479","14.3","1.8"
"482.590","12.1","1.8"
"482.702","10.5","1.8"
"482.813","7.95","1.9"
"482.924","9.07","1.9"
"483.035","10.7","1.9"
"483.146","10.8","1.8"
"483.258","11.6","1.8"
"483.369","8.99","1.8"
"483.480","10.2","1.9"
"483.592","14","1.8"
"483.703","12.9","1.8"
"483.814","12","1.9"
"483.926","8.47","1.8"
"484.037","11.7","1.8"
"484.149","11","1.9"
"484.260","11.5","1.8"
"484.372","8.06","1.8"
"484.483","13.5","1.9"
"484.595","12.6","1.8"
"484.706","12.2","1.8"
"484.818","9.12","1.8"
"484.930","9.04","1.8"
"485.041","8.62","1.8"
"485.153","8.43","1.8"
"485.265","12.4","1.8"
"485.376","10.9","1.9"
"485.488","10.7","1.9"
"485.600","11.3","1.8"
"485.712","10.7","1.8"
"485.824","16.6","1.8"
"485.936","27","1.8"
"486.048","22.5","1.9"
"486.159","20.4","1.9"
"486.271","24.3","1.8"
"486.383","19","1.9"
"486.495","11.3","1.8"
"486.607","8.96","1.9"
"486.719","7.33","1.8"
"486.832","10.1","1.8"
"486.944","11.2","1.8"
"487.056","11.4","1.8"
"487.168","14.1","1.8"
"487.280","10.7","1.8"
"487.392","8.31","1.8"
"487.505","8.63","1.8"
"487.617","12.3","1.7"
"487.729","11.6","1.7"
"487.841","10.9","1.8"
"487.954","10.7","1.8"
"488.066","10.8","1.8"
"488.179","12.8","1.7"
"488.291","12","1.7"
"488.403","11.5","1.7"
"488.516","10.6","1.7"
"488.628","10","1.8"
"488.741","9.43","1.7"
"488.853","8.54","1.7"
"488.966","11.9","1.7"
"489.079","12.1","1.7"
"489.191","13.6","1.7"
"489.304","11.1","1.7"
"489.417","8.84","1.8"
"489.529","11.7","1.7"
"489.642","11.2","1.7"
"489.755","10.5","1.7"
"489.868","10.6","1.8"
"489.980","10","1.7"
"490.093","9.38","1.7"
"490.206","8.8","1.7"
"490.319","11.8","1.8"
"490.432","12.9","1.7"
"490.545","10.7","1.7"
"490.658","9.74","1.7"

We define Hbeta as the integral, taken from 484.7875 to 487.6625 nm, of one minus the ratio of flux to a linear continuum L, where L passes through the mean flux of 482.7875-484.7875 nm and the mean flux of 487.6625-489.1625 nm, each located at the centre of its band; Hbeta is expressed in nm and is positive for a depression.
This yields -0.50 nm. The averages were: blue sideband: 11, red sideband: 11.1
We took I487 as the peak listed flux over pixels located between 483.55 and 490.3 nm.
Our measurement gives 27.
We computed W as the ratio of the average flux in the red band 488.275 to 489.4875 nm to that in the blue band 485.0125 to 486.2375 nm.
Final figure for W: 0.73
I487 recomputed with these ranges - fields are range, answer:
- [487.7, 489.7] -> 13.6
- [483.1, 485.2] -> 14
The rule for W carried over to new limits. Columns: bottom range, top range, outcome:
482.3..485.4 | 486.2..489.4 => 1.06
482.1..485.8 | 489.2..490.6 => 0.97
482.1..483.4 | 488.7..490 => 0.98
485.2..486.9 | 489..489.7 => 0.77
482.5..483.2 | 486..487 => 1.44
